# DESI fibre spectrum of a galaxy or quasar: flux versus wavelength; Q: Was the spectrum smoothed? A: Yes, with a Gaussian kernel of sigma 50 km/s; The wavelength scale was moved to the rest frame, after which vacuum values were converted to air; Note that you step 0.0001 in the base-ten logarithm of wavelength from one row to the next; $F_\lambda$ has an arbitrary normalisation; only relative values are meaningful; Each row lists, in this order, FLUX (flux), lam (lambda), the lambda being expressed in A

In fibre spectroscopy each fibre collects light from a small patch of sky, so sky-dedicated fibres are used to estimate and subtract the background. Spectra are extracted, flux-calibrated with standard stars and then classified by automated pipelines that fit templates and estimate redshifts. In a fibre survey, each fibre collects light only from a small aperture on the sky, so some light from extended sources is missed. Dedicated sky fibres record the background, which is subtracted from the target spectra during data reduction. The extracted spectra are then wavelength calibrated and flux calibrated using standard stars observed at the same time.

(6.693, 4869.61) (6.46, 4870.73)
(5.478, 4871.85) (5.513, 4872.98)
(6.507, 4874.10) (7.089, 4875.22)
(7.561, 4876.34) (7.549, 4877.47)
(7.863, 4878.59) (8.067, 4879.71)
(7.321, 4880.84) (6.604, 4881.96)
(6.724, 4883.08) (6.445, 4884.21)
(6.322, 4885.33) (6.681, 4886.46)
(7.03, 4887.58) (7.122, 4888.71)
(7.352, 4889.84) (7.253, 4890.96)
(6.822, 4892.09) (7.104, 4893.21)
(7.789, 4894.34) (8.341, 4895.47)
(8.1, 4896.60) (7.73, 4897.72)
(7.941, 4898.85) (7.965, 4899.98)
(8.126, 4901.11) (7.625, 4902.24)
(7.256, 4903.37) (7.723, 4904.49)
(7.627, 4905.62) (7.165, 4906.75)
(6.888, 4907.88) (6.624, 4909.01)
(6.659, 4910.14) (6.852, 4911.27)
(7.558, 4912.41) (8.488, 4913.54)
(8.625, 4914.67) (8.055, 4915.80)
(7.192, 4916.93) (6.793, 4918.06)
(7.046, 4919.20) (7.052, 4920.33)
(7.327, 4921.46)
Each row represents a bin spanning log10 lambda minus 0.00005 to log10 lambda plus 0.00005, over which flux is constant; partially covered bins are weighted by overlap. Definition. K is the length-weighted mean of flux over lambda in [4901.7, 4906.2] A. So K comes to 7.57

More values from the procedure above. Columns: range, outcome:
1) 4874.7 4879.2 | 7.53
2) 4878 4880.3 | 7.95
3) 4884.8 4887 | 6.49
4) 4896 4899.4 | 7.93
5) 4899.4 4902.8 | 7.89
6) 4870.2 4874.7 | 5.99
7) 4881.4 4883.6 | 6.68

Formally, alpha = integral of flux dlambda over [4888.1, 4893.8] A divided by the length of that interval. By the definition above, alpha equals 7.13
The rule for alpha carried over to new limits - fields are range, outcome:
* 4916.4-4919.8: 7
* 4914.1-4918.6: 7.69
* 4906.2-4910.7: 6.83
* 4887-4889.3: 7.06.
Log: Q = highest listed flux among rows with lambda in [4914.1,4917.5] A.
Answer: 8.625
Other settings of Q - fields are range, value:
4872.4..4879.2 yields 7.863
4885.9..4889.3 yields 7.122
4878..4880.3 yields 8.067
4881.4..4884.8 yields 6.724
